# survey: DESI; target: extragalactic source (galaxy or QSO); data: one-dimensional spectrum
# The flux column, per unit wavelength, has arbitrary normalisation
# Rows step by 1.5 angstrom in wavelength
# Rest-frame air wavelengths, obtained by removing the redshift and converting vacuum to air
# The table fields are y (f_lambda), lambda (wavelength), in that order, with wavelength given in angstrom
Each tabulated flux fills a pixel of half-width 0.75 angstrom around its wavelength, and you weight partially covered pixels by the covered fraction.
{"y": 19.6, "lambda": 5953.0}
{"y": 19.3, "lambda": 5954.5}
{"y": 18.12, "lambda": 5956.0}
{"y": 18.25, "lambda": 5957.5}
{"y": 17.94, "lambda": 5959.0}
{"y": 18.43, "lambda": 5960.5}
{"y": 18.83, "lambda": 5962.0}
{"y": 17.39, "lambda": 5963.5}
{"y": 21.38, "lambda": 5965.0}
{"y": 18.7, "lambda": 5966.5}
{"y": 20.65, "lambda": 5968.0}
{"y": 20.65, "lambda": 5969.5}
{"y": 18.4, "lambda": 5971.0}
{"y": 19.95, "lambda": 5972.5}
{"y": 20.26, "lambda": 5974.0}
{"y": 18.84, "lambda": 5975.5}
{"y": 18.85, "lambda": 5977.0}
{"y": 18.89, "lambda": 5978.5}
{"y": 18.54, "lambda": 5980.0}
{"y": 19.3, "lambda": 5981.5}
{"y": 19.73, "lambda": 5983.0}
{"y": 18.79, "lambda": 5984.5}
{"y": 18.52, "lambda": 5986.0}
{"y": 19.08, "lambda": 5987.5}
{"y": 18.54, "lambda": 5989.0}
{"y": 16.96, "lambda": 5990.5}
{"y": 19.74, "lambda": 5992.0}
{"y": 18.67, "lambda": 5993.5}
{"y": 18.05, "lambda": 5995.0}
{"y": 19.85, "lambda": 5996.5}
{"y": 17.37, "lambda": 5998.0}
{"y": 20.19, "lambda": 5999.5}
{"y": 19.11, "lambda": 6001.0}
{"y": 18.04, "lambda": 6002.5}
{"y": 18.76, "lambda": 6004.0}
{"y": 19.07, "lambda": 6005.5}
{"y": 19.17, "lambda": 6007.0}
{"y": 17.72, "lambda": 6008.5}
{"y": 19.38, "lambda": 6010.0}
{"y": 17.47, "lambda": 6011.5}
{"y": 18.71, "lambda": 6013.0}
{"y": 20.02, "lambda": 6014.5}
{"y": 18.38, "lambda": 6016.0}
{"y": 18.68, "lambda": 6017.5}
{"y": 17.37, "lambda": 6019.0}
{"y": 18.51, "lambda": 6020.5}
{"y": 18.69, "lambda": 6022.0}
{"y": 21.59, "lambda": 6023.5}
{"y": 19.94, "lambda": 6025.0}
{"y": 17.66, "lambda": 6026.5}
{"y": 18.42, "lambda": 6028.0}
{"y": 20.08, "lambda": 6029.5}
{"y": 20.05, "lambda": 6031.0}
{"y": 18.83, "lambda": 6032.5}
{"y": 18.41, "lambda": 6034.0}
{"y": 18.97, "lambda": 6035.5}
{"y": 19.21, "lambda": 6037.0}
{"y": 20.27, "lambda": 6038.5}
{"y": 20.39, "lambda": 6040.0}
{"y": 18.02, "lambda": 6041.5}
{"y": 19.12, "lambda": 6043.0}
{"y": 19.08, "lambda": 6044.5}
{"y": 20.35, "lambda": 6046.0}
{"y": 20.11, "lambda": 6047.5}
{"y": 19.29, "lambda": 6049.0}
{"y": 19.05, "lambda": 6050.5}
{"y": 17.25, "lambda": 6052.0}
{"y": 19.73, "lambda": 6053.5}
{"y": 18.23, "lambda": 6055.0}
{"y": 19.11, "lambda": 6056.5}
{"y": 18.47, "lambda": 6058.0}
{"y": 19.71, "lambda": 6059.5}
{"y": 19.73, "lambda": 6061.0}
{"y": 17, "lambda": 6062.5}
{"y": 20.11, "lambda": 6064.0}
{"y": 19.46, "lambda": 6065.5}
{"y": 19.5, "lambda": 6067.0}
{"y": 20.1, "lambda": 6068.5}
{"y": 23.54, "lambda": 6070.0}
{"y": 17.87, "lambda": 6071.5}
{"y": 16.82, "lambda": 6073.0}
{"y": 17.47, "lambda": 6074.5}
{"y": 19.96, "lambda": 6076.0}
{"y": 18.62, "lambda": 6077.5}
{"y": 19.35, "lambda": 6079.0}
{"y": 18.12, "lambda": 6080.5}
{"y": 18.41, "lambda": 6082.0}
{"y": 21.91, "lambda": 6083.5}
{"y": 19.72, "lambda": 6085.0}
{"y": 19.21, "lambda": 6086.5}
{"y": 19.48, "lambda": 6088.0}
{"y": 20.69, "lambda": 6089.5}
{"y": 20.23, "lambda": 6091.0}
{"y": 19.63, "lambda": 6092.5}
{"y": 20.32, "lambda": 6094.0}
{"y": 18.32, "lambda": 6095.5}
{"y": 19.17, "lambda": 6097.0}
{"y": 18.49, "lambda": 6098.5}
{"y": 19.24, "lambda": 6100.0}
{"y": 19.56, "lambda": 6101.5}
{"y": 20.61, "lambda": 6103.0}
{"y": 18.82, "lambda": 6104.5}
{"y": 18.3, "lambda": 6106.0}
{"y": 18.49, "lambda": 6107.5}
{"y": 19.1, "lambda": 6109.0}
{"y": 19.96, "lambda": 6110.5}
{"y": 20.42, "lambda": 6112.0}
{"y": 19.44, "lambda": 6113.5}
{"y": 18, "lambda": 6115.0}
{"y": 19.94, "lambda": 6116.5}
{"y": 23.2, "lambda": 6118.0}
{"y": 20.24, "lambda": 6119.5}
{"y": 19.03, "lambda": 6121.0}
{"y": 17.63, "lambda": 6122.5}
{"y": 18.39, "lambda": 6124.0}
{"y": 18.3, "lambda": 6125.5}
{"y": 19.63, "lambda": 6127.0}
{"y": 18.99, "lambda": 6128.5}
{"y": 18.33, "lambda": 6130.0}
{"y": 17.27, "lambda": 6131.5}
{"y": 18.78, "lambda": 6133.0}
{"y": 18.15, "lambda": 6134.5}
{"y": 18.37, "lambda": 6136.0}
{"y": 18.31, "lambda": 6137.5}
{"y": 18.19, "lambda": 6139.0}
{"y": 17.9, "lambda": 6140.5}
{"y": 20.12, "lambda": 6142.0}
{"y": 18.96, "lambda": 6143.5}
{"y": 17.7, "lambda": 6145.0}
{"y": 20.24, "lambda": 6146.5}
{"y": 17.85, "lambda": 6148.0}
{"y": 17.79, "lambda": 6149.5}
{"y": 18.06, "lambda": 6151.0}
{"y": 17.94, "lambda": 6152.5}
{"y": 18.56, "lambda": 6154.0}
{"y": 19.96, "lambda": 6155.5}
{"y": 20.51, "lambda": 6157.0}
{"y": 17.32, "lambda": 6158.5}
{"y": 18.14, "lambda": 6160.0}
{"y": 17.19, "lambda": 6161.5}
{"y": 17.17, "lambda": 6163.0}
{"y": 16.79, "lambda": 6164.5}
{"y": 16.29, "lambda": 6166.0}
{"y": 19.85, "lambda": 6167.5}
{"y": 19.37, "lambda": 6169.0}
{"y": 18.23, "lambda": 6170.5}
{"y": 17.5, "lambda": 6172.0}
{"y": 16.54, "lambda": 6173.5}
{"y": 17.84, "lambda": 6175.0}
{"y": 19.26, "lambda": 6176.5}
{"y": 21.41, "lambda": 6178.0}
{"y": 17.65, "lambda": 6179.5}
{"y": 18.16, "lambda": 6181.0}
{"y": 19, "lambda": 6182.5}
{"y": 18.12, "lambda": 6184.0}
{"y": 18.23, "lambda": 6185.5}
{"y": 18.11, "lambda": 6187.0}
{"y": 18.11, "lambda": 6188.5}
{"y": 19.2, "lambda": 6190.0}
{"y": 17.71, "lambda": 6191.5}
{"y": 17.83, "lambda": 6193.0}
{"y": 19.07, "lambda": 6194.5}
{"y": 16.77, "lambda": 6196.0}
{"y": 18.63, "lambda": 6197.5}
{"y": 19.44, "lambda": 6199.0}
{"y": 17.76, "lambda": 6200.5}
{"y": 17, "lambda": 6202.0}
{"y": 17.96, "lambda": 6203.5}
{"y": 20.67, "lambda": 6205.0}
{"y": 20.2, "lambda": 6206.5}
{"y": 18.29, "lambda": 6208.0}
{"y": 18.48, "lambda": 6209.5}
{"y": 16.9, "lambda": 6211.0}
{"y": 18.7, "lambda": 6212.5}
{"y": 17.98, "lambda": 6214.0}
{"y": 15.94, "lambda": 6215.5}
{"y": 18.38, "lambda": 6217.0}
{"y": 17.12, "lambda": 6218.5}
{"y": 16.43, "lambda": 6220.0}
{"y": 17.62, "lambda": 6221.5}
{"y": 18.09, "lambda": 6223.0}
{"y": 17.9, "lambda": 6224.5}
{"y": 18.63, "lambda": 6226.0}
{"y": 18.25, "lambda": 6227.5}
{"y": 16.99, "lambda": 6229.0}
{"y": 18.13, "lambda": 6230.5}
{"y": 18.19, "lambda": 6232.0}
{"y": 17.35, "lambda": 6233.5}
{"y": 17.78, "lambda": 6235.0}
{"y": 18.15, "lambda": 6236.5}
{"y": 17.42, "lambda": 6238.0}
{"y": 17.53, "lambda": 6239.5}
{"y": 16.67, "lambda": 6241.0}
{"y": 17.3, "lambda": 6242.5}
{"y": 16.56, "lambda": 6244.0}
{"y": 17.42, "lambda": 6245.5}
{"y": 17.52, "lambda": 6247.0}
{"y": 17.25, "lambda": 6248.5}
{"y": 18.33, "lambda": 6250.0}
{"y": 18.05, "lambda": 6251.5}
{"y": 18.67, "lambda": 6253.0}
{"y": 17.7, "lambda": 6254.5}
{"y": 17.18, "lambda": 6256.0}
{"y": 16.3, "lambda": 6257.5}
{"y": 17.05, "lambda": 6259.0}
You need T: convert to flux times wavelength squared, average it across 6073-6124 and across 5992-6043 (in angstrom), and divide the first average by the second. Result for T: 1.05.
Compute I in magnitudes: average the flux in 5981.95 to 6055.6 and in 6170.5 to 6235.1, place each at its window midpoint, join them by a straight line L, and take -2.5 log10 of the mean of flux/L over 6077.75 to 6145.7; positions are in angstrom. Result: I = -0.04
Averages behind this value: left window 19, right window 18.1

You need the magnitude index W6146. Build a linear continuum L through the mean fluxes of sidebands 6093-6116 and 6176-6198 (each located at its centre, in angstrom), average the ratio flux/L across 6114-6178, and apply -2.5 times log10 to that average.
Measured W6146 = 0.02 mag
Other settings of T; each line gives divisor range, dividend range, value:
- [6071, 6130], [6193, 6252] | 0.97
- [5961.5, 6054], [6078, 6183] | 1.03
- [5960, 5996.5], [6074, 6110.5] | 1.05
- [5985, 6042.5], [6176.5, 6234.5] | 1.02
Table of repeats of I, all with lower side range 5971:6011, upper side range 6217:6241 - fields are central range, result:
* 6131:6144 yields -0.02 mag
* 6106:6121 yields -0.08 mag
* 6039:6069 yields -0.04 mag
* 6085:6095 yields -0.08 mag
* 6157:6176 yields 0.01 mag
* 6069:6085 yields -0.05 mag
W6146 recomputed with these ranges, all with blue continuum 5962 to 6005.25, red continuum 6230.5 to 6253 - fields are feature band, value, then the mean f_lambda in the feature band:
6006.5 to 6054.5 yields -0.016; 19.1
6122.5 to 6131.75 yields -0.014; 18.5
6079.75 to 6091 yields -0.069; 19.7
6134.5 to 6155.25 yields -0.021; 18.5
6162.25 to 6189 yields -0.014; 18.2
